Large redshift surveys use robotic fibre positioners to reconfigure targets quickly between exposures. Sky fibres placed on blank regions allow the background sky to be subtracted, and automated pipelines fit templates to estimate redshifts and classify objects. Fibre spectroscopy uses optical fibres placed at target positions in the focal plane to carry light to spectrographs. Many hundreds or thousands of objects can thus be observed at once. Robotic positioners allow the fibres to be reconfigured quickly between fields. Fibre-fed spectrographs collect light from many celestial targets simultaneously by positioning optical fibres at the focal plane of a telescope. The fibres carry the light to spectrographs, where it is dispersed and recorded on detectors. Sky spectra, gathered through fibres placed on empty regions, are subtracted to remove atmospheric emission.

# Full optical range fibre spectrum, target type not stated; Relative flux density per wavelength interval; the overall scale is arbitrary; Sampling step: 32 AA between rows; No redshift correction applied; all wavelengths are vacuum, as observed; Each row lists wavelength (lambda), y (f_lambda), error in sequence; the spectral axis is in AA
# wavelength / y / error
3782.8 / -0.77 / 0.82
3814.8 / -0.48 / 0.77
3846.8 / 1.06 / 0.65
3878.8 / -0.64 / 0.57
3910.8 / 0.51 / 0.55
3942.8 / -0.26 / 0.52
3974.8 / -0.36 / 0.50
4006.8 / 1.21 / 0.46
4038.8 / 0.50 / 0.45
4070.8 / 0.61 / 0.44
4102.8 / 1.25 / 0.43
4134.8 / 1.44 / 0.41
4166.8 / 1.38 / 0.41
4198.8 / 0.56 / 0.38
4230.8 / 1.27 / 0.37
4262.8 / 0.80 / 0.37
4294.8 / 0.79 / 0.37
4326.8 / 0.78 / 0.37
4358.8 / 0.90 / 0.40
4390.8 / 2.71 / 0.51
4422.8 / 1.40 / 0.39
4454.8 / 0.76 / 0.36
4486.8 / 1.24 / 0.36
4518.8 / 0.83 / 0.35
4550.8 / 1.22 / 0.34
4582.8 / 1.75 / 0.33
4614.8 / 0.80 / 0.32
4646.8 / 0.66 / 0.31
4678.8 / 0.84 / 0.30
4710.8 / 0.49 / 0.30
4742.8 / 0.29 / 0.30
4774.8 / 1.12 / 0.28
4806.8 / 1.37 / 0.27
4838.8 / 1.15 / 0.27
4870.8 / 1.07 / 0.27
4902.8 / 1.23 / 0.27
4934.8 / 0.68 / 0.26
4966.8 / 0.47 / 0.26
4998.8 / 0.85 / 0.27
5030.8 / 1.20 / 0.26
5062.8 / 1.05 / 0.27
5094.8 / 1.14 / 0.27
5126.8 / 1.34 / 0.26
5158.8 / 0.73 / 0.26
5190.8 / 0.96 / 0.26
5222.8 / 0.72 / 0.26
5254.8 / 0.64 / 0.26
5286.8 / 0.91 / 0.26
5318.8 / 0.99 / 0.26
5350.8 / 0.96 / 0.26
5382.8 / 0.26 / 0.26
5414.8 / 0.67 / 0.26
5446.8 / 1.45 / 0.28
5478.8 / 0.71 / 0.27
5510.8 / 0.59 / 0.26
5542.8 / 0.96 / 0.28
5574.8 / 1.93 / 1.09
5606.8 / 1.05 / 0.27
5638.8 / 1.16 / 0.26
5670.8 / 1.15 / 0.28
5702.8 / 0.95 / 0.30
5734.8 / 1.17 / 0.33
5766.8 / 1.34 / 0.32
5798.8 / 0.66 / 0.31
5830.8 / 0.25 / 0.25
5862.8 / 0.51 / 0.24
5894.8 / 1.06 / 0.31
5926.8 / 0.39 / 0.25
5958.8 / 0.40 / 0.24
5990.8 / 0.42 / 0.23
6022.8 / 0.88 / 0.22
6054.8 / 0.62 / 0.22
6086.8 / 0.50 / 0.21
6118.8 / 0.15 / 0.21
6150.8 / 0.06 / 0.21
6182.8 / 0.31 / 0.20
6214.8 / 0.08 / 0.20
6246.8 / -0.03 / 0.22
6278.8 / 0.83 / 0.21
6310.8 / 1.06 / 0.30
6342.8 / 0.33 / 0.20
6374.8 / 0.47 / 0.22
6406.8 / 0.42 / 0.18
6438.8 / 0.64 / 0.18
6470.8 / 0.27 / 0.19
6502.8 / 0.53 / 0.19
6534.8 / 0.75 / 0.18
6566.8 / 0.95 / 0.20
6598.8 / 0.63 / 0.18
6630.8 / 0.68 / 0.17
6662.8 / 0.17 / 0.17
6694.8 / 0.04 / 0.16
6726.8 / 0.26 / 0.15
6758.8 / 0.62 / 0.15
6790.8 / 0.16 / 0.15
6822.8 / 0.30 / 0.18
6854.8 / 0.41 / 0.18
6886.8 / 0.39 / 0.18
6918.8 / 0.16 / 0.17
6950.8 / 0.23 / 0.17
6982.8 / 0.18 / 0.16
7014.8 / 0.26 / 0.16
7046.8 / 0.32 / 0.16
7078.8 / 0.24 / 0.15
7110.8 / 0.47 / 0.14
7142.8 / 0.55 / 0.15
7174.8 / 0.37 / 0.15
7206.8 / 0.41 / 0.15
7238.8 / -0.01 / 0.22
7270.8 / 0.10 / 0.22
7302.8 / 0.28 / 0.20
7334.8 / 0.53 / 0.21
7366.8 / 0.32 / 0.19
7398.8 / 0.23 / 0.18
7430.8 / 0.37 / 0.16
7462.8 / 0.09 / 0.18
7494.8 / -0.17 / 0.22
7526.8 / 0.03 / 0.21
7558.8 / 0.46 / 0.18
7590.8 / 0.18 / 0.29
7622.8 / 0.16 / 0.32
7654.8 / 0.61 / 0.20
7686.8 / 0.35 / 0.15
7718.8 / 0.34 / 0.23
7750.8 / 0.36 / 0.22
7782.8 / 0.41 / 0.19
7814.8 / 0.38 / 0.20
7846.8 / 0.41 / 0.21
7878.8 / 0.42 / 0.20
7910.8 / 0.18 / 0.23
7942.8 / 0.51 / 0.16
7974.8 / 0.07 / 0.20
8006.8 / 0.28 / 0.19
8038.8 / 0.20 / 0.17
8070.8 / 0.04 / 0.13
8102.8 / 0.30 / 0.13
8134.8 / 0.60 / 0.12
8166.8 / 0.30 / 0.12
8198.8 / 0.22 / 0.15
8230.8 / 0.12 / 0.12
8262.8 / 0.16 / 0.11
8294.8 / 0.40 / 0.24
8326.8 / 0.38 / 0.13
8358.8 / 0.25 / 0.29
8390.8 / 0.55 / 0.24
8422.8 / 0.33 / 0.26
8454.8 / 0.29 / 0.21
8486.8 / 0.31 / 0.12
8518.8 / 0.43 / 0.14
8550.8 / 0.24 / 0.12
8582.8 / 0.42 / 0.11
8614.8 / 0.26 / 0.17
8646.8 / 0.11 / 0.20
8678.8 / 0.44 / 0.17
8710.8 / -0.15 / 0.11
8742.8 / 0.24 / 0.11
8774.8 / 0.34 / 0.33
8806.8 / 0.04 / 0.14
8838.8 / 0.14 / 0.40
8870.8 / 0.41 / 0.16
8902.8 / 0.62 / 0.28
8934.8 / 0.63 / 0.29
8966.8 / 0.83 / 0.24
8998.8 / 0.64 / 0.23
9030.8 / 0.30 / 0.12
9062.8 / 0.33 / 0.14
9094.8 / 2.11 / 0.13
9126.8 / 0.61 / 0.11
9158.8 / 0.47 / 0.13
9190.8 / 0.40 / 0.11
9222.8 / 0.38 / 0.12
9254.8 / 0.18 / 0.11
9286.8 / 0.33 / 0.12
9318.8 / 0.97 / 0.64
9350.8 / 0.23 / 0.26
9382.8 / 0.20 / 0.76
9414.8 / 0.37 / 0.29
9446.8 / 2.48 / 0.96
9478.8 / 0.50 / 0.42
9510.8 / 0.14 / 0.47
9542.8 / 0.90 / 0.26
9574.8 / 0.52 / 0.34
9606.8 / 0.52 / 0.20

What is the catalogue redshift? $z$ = 1.438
